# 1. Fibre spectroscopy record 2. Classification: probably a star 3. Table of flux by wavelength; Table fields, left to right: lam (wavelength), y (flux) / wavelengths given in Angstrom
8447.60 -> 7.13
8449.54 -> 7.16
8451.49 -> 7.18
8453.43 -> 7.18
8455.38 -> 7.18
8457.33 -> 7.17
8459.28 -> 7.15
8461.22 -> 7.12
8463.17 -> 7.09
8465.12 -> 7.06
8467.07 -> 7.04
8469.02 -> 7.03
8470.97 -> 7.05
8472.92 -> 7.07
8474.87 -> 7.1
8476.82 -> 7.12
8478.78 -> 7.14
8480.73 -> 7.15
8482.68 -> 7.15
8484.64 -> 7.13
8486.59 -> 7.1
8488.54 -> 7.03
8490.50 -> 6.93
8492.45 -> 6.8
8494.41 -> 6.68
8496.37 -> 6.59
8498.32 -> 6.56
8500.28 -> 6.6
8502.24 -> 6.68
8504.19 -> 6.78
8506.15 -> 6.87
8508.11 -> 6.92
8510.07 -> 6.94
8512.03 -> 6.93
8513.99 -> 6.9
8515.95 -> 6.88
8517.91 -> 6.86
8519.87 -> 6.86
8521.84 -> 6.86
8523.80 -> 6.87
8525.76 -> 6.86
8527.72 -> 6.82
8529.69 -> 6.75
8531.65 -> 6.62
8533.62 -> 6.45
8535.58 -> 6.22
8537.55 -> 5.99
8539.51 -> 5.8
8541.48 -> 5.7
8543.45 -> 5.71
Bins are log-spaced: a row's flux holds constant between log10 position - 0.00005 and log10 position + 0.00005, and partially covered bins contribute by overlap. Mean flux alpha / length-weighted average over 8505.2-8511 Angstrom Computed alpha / 6.91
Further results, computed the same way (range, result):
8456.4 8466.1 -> 7.12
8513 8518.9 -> 6.88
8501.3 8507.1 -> 6.78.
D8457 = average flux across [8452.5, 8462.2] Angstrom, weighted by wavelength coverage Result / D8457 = 7.16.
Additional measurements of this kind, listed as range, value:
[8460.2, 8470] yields 7.07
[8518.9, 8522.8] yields 6.85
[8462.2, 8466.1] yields 7.07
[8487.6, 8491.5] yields 6.98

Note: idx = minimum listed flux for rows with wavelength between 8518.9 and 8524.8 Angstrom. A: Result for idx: 6.86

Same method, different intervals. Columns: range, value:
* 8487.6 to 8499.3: 6.56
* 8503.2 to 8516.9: 6.78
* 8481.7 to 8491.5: 6.93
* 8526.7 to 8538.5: 5.99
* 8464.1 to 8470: 7.03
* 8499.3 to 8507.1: 6.6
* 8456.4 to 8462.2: 7.12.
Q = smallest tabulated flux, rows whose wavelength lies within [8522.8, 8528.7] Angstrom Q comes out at 6.82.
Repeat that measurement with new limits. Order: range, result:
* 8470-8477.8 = 7.05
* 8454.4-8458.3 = 7.17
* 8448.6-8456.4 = 7.16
